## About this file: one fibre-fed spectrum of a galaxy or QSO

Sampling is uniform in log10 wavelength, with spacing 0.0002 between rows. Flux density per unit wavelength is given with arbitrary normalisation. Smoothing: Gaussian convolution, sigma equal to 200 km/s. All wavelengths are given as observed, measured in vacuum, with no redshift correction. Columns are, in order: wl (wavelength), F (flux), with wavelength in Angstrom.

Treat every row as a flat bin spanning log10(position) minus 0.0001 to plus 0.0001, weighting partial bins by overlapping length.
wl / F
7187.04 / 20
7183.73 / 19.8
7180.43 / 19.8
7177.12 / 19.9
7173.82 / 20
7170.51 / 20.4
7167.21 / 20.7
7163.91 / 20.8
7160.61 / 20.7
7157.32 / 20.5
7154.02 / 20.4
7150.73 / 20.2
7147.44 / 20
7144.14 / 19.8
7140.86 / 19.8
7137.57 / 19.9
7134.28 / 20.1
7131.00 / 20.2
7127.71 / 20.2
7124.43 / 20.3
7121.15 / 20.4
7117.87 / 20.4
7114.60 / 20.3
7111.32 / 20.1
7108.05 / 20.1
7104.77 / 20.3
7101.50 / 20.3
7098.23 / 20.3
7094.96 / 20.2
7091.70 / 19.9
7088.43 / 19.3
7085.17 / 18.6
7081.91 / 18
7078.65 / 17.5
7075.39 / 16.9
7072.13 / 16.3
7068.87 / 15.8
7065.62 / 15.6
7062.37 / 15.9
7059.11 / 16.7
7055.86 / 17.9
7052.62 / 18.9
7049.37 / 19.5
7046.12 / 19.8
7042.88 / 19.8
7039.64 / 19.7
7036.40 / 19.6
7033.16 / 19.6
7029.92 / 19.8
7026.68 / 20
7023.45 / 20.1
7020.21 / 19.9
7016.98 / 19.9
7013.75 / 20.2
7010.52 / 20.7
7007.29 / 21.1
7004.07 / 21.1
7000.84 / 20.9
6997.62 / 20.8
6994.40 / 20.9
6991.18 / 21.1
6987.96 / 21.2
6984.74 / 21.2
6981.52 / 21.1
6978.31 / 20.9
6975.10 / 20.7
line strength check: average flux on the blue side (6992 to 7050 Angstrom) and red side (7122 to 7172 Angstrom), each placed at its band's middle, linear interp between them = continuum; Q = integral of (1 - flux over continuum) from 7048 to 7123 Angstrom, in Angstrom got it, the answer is 5.84 Angstrom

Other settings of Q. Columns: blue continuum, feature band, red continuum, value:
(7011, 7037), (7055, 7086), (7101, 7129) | 5.0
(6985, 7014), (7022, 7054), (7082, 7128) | 1.4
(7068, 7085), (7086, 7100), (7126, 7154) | -1.6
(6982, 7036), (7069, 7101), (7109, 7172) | 3.0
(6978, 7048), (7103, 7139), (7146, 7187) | 0.2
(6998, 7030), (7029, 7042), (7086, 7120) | 0.4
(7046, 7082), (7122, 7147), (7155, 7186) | -1.0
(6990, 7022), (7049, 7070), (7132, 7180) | 3.5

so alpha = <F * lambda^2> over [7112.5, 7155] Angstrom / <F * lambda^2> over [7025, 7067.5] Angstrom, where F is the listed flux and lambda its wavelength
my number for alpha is 1.11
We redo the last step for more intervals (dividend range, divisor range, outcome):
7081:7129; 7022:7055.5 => 1.04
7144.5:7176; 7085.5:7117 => 1.03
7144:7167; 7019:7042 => 1.07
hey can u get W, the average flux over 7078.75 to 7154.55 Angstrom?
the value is 19.9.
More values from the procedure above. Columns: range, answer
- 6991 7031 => 20.5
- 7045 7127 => 18.8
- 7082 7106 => 19.7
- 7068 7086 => 17.2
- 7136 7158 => 20.1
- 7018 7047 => 19.8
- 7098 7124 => 20.3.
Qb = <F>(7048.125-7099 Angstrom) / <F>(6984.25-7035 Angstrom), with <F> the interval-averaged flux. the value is 0.87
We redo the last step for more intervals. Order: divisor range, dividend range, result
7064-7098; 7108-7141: 1.13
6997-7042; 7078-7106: 0.96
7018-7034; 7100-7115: 1.02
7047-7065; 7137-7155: 1.13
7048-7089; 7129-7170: 1.16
